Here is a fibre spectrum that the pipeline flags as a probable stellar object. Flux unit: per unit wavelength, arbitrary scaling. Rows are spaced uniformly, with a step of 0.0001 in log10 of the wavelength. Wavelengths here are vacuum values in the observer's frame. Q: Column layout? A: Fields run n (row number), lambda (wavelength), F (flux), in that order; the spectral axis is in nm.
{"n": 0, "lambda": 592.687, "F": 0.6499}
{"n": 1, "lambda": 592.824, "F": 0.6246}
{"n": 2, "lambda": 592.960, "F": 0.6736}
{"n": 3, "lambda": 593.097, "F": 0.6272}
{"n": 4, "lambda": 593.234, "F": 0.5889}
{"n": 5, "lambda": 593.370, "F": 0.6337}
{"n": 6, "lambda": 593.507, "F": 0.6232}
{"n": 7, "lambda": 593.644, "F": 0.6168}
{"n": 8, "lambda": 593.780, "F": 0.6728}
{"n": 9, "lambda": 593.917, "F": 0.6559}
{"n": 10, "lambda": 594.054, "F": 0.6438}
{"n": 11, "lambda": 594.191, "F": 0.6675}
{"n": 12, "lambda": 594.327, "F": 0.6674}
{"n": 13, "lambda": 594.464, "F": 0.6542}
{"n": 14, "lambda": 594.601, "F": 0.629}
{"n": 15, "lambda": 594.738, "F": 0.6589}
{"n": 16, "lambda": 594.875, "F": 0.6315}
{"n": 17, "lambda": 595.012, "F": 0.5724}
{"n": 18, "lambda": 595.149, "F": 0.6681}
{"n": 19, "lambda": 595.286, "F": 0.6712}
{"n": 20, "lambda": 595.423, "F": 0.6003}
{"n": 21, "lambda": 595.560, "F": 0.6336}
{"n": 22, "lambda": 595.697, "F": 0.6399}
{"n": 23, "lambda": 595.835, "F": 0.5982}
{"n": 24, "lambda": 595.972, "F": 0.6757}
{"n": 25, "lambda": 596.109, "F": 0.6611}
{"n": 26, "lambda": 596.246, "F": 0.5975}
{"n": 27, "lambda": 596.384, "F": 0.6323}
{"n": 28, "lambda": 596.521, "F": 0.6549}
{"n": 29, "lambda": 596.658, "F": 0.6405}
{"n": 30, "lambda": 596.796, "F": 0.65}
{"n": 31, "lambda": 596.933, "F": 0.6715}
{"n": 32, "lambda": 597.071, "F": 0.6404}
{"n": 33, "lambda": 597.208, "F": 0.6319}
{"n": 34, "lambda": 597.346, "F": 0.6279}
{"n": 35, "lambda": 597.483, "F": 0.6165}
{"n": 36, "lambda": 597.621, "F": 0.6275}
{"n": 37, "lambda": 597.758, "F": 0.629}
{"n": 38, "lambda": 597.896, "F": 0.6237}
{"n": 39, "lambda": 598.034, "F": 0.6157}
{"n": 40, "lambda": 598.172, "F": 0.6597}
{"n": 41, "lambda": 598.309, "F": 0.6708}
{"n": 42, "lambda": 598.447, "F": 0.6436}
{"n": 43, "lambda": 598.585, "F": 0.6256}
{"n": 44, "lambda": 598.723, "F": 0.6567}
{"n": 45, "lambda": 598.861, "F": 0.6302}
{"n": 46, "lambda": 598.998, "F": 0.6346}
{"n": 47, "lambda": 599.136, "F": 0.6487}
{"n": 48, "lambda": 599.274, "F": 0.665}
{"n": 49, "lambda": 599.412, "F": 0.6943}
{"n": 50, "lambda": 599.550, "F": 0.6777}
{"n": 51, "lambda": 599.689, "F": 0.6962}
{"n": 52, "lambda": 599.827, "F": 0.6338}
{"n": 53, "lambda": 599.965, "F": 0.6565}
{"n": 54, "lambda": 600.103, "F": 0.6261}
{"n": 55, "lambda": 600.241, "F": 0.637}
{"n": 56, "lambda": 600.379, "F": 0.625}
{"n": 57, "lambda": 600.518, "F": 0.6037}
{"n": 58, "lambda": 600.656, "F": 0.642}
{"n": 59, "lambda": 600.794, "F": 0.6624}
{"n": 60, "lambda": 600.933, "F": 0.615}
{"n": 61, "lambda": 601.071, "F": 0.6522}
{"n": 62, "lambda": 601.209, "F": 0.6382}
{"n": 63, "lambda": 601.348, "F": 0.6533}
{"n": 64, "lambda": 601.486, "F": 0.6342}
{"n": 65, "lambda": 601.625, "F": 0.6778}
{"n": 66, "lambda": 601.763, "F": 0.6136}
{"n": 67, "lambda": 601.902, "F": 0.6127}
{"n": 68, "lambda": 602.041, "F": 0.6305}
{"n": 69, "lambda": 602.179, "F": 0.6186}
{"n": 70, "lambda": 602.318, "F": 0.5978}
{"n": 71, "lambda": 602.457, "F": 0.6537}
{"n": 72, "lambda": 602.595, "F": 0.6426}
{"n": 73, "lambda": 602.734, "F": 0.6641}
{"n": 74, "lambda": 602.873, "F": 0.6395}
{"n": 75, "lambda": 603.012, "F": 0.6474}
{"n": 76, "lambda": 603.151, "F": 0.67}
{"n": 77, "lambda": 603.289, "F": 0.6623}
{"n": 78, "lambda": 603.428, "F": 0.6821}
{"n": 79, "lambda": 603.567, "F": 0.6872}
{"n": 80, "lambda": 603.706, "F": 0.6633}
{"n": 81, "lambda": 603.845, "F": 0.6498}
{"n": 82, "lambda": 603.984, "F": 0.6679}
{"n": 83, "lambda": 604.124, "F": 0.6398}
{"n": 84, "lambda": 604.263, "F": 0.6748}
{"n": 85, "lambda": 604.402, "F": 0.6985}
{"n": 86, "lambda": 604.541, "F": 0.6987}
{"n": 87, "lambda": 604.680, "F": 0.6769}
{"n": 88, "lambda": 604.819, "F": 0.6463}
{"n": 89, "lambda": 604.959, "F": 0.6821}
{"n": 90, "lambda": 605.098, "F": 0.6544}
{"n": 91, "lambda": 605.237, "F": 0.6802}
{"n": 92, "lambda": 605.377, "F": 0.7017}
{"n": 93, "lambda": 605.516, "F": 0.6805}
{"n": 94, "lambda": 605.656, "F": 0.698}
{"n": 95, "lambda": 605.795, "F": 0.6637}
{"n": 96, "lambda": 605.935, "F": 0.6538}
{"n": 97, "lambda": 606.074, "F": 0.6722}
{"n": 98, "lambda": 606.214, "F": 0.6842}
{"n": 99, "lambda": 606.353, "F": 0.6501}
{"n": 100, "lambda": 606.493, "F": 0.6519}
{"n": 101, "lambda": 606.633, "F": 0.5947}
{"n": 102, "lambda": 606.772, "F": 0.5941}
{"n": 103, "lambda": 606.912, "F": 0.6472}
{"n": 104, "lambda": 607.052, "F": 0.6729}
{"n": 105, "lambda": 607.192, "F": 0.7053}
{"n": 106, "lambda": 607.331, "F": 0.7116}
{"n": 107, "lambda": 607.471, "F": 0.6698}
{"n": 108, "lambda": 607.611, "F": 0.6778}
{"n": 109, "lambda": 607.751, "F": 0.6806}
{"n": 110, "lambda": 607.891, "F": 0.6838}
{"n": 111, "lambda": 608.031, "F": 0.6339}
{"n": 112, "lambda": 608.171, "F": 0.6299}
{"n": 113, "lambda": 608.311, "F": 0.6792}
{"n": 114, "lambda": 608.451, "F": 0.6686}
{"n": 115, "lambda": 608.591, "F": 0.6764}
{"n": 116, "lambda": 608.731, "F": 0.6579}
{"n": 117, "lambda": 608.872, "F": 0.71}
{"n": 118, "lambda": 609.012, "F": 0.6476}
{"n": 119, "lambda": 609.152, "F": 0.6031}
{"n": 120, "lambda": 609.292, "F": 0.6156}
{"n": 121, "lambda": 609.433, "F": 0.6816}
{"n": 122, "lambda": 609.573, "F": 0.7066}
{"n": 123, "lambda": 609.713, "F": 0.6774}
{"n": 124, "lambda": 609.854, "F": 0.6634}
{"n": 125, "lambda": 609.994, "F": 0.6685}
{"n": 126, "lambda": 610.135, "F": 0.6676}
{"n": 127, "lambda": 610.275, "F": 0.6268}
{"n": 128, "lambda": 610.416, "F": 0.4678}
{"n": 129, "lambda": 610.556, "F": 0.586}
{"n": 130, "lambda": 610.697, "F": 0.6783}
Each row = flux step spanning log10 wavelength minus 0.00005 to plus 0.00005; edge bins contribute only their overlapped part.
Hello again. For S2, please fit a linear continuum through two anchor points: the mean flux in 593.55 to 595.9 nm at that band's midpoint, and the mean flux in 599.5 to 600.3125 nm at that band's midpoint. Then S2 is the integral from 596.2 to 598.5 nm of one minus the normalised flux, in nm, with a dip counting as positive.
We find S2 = 0.03 nm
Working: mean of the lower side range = 0.64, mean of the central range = 0.638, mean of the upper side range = 0.654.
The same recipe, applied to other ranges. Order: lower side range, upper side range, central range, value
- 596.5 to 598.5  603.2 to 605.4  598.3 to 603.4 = 0.09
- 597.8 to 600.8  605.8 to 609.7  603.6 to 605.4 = -0.04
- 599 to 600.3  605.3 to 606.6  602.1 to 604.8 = 0.02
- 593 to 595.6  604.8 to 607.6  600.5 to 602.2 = 0.05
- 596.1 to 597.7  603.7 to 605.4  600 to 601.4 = 0.04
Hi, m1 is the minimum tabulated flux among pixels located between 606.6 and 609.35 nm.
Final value 0.5941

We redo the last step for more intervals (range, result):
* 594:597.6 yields 0.5724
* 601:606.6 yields 0.5978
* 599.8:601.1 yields 0.6037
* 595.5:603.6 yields 0.5975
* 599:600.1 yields 0.6338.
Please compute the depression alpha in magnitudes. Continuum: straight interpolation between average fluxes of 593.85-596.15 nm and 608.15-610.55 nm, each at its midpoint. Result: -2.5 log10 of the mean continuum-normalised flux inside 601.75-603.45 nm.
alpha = 0.008 mag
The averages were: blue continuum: 0.643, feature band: 0.641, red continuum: 0.649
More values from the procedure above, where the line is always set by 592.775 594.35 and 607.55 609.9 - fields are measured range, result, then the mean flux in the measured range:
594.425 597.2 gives 0.01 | 0.639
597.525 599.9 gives 0.00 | 0.649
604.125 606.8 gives -0.01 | 0.667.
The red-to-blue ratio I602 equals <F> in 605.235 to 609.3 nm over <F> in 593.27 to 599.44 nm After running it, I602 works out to 1.0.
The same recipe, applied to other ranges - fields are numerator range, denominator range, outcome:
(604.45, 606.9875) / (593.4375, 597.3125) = 1.03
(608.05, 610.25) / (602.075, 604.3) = 1.01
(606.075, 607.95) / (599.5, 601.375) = 1.03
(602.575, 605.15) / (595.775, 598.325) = 1.04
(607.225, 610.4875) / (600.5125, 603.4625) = 1.02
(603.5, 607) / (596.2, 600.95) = 1.03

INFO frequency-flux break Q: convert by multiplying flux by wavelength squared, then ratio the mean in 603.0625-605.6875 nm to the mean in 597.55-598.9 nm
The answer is 1.1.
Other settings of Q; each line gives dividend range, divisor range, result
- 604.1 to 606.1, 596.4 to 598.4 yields 1.08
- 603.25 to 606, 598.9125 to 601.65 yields 1.05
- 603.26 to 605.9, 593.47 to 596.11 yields 1.08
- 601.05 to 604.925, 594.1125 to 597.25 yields 1.04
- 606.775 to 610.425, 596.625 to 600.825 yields 1.06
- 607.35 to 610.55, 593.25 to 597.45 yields 1.07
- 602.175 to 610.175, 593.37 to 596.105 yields 1.08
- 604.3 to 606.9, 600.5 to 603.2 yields 1.05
